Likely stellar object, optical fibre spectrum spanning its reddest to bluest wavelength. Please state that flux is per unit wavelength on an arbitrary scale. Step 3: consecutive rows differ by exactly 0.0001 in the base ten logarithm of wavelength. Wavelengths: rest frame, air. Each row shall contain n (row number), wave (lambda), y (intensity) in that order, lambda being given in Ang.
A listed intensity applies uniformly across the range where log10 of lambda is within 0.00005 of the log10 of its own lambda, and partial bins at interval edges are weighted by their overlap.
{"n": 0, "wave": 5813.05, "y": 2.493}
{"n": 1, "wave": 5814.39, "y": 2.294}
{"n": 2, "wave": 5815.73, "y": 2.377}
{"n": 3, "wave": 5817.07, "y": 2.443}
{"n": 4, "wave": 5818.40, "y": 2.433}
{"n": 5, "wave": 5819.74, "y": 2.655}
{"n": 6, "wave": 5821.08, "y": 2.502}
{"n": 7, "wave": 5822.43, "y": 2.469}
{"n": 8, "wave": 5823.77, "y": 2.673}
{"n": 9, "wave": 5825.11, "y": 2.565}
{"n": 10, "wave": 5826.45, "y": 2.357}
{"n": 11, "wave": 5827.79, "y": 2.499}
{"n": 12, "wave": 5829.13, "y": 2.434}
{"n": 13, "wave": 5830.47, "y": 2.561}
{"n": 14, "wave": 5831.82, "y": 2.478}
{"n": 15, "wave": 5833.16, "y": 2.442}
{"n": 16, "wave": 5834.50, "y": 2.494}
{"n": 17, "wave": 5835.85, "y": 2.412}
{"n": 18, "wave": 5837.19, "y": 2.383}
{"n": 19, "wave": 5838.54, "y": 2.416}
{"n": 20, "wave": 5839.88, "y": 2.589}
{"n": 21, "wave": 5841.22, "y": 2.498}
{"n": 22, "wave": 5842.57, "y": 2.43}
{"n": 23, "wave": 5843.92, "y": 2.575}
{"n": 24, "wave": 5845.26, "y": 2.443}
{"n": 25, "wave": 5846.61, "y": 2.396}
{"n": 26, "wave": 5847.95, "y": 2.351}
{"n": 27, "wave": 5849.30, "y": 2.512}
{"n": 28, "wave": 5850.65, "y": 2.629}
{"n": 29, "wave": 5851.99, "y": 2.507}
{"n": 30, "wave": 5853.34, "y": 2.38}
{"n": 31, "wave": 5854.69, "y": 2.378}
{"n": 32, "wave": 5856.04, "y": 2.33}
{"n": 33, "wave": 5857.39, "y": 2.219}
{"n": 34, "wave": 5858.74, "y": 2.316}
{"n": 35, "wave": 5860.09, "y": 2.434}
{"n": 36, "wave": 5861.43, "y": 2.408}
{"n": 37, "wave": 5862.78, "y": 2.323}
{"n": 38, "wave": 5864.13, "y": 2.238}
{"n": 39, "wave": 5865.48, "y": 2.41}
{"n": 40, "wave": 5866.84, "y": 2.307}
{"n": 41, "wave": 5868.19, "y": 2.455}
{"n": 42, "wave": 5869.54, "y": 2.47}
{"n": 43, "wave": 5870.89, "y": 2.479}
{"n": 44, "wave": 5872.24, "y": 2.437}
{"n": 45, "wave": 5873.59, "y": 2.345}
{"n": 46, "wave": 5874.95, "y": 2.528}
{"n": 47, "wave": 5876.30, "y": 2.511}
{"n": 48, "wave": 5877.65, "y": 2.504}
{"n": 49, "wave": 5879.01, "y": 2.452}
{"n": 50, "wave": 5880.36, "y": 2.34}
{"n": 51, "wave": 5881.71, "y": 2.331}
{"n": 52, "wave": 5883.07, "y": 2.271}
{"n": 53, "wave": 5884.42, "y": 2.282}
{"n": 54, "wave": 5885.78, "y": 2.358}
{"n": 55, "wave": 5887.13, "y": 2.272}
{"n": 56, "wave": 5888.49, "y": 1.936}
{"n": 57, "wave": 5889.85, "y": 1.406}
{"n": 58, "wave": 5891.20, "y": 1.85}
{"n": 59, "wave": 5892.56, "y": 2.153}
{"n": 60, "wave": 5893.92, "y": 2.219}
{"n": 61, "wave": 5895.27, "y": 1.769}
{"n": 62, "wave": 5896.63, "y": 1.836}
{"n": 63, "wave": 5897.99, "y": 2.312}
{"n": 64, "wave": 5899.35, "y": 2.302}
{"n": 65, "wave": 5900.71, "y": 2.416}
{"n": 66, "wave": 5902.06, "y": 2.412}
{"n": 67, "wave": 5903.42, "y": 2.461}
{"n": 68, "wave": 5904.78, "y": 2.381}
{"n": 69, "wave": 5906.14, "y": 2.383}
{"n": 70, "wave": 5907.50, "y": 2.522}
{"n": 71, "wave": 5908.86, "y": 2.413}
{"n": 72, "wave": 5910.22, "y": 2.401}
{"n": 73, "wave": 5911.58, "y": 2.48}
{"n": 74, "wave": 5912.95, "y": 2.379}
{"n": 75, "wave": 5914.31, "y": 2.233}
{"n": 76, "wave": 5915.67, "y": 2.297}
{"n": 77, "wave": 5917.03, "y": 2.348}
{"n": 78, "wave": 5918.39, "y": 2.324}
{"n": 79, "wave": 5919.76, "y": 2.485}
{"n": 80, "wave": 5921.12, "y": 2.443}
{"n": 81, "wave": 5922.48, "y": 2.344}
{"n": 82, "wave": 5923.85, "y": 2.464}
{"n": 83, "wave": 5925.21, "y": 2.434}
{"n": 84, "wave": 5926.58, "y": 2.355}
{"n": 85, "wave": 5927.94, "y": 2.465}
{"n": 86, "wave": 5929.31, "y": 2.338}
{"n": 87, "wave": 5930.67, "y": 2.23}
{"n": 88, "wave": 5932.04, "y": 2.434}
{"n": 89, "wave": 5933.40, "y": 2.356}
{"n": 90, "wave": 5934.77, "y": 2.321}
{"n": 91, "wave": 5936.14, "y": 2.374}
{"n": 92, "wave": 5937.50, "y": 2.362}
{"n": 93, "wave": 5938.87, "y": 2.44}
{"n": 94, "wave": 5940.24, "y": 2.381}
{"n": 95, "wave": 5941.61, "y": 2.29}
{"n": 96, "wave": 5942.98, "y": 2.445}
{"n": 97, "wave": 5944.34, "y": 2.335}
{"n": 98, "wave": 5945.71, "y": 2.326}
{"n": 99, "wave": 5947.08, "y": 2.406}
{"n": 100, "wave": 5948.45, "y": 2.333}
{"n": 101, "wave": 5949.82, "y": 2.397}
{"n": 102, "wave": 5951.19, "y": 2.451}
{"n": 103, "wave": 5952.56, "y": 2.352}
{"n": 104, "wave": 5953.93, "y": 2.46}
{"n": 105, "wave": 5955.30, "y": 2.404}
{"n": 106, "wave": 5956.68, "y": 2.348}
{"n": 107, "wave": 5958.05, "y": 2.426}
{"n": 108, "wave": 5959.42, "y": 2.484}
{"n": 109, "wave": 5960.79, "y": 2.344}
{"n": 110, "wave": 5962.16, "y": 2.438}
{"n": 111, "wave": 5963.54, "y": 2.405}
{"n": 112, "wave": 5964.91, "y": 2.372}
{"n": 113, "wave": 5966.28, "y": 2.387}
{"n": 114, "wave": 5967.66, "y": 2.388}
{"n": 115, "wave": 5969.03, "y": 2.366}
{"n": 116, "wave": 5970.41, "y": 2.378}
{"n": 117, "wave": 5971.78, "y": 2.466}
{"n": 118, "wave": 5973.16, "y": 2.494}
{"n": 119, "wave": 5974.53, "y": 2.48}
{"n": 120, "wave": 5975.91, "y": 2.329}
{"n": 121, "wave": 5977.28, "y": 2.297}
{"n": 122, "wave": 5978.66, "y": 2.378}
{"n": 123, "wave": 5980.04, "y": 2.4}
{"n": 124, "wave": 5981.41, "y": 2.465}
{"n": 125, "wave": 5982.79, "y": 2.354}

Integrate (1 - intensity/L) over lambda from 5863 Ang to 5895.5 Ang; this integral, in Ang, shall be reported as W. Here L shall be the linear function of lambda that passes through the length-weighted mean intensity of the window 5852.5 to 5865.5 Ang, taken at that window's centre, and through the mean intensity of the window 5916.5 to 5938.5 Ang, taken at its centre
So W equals 1.1 Ang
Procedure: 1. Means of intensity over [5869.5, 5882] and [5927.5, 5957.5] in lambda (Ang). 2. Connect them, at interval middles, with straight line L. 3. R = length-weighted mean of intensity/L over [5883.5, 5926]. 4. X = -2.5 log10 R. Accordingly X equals 0.07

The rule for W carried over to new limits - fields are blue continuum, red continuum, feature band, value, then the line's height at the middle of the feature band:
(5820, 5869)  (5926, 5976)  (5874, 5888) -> 0.3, 2.42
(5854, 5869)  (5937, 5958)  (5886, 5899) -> 2.0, 2.36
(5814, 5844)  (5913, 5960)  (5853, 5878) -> 0.5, 2.44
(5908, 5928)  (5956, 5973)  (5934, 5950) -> 0.2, 2.4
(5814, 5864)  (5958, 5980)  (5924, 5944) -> 0.3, 2.41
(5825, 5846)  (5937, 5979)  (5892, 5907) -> 1.1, 2.43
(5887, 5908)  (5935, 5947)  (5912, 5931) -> -0.8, 2.27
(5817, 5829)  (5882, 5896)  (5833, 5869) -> -1.5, 2.32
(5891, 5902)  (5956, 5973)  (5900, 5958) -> -3.2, 2.26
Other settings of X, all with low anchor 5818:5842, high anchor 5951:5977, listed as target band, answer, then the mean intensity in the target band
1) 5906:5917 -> 0.02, 2.39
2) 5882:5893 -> 0.18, 2.07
